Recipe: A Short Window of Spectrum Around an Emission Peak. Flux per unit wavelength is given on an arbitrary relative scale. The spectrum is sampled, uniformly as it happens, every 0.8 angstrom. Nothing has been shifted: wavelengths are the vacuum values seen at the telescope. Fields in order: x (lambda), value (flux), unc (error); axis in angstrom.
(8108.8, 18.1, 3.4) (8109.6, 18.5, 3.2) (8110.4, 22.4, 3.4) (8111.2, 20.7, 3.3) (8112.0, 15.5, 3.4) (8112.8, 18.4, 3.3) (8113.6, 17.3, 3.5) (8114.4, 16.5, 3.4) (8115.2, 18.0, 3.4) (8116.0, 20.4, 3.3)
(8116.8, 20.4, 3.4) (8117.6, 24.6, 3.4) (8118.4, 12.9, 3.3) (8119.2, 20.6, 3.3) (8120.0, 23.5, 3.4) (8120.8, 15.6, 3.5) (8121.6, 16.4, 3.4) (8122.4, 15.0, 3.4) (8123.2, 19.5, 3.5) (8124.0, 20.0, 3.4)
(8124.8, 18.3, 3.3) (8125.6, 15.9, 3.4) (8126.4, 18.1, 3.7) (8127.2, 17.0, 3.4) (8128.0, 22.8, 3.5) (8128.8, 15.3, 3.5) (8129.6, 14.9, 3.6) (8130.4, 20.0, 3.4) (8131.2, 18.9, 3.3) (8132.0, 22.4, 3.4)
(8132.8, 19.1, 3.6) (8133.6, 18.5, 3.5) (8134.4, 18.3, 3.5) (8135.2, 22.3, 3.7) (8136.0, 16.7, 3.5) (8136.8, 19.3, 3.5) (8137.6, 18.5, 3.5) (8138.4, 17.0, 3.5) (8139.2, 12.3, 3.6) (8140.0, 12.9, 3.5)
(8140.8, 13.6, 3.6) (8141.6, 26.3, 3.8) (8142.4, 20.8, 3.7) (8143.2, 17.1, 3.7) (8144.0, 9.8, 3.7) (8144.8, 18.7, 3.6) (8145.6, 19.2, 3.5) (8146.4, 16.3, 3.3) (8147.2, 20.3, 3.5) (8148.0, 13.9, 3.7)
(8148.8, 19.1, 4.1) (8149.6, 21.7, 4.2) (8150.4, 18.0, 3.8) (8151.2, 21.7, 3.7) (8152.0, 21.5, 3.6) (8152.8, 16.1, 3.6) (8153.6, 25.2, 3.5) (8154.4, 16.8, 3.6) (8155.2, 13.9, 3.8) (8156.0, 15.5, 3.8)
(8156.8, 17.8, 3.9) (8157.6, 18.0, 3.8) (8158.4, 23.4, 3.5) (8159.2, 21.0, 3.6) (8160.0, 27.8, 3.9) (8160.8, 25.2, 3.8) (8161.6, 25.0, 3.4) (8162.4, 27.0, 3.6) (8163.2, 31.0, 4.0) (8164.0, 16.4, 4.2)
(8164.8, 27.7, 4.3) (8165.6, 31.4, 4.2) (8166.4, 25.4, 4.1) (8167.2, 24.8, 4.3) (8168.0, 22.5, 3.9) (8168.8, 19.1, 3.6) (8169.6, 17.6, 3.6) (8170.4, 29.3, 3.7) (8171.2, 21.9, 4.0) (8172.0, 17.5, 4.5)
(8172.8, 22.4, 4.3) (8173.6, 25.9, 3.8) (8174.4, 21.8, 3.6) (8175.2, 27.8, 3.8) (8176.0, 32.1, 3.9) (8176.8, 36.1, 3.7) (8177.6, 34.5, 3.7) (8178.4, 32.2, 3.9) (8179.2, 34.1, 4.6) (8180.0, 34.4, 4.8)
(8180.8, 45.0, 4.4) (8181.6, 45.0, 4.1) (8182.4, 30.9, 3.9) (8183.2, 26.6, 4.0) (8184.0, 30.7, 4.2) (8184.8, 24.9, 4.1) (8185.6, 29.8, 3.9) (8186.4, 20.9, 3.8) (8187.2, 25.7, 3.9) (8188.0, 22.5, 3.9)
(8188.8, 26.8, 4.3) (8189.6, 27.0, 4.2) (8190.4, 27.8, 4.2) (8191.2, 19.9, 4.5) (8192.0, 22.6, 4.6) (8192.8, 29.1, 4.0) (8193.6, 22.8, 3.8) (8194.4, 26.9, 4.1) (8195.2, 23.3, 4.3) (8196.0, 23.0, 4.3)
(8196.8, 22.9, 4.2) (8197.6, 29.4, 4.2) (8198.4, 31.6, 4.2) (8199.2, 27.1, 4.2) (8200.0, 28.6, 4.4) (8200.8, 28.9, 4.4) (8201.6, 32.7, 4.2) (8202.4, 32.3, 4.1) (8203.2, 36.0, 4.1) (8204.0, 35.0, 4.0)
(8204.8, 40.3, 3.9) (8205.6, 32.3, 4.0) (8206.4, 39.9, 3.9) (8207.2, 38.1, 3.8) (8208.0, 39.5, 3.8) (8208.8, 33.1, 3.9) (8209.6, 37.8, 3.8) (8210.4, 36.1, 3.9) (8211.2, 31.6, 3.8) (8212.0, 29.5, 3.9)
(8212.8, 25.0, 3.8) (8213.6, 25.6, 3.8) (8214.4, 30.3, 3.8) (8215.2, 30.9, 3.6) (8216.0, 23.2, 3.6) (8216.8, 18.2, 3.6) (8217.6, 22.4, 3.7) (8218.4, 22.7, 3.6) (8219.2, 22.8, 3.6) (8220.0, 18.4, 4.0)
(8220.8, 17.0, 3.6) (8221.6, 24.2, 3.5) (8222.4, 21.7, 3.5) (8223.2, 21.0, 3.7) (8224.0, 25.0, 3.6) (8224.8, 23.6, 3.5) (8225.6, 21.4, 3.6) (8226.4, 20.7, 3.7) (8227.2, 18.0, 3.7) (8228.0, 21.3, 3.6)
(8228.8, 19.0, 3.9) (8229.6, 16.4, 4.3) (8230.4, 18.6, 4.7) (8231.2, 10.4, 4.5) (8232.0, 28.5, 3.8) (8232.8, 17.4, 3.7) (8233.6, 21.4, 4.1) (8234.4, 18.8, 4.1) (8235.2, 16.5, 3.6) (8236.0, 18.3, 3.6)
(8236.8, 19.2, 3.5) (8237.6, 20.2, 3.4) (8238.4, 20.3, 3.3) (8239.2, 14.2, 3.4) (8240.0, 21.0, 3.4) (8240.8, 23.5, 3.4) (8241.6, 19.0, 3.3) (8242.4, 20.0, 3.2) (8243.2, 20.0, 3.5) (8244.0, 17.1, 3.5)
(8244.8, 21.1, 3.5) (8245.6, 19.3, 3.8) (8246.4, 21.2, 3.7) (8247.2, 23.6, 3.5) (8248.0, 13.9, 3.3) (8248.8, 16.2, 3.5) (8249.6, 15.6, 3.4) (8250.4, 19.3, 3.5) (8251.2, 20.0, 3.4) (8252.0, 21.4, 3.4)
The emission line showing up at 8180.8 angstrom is Halpha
